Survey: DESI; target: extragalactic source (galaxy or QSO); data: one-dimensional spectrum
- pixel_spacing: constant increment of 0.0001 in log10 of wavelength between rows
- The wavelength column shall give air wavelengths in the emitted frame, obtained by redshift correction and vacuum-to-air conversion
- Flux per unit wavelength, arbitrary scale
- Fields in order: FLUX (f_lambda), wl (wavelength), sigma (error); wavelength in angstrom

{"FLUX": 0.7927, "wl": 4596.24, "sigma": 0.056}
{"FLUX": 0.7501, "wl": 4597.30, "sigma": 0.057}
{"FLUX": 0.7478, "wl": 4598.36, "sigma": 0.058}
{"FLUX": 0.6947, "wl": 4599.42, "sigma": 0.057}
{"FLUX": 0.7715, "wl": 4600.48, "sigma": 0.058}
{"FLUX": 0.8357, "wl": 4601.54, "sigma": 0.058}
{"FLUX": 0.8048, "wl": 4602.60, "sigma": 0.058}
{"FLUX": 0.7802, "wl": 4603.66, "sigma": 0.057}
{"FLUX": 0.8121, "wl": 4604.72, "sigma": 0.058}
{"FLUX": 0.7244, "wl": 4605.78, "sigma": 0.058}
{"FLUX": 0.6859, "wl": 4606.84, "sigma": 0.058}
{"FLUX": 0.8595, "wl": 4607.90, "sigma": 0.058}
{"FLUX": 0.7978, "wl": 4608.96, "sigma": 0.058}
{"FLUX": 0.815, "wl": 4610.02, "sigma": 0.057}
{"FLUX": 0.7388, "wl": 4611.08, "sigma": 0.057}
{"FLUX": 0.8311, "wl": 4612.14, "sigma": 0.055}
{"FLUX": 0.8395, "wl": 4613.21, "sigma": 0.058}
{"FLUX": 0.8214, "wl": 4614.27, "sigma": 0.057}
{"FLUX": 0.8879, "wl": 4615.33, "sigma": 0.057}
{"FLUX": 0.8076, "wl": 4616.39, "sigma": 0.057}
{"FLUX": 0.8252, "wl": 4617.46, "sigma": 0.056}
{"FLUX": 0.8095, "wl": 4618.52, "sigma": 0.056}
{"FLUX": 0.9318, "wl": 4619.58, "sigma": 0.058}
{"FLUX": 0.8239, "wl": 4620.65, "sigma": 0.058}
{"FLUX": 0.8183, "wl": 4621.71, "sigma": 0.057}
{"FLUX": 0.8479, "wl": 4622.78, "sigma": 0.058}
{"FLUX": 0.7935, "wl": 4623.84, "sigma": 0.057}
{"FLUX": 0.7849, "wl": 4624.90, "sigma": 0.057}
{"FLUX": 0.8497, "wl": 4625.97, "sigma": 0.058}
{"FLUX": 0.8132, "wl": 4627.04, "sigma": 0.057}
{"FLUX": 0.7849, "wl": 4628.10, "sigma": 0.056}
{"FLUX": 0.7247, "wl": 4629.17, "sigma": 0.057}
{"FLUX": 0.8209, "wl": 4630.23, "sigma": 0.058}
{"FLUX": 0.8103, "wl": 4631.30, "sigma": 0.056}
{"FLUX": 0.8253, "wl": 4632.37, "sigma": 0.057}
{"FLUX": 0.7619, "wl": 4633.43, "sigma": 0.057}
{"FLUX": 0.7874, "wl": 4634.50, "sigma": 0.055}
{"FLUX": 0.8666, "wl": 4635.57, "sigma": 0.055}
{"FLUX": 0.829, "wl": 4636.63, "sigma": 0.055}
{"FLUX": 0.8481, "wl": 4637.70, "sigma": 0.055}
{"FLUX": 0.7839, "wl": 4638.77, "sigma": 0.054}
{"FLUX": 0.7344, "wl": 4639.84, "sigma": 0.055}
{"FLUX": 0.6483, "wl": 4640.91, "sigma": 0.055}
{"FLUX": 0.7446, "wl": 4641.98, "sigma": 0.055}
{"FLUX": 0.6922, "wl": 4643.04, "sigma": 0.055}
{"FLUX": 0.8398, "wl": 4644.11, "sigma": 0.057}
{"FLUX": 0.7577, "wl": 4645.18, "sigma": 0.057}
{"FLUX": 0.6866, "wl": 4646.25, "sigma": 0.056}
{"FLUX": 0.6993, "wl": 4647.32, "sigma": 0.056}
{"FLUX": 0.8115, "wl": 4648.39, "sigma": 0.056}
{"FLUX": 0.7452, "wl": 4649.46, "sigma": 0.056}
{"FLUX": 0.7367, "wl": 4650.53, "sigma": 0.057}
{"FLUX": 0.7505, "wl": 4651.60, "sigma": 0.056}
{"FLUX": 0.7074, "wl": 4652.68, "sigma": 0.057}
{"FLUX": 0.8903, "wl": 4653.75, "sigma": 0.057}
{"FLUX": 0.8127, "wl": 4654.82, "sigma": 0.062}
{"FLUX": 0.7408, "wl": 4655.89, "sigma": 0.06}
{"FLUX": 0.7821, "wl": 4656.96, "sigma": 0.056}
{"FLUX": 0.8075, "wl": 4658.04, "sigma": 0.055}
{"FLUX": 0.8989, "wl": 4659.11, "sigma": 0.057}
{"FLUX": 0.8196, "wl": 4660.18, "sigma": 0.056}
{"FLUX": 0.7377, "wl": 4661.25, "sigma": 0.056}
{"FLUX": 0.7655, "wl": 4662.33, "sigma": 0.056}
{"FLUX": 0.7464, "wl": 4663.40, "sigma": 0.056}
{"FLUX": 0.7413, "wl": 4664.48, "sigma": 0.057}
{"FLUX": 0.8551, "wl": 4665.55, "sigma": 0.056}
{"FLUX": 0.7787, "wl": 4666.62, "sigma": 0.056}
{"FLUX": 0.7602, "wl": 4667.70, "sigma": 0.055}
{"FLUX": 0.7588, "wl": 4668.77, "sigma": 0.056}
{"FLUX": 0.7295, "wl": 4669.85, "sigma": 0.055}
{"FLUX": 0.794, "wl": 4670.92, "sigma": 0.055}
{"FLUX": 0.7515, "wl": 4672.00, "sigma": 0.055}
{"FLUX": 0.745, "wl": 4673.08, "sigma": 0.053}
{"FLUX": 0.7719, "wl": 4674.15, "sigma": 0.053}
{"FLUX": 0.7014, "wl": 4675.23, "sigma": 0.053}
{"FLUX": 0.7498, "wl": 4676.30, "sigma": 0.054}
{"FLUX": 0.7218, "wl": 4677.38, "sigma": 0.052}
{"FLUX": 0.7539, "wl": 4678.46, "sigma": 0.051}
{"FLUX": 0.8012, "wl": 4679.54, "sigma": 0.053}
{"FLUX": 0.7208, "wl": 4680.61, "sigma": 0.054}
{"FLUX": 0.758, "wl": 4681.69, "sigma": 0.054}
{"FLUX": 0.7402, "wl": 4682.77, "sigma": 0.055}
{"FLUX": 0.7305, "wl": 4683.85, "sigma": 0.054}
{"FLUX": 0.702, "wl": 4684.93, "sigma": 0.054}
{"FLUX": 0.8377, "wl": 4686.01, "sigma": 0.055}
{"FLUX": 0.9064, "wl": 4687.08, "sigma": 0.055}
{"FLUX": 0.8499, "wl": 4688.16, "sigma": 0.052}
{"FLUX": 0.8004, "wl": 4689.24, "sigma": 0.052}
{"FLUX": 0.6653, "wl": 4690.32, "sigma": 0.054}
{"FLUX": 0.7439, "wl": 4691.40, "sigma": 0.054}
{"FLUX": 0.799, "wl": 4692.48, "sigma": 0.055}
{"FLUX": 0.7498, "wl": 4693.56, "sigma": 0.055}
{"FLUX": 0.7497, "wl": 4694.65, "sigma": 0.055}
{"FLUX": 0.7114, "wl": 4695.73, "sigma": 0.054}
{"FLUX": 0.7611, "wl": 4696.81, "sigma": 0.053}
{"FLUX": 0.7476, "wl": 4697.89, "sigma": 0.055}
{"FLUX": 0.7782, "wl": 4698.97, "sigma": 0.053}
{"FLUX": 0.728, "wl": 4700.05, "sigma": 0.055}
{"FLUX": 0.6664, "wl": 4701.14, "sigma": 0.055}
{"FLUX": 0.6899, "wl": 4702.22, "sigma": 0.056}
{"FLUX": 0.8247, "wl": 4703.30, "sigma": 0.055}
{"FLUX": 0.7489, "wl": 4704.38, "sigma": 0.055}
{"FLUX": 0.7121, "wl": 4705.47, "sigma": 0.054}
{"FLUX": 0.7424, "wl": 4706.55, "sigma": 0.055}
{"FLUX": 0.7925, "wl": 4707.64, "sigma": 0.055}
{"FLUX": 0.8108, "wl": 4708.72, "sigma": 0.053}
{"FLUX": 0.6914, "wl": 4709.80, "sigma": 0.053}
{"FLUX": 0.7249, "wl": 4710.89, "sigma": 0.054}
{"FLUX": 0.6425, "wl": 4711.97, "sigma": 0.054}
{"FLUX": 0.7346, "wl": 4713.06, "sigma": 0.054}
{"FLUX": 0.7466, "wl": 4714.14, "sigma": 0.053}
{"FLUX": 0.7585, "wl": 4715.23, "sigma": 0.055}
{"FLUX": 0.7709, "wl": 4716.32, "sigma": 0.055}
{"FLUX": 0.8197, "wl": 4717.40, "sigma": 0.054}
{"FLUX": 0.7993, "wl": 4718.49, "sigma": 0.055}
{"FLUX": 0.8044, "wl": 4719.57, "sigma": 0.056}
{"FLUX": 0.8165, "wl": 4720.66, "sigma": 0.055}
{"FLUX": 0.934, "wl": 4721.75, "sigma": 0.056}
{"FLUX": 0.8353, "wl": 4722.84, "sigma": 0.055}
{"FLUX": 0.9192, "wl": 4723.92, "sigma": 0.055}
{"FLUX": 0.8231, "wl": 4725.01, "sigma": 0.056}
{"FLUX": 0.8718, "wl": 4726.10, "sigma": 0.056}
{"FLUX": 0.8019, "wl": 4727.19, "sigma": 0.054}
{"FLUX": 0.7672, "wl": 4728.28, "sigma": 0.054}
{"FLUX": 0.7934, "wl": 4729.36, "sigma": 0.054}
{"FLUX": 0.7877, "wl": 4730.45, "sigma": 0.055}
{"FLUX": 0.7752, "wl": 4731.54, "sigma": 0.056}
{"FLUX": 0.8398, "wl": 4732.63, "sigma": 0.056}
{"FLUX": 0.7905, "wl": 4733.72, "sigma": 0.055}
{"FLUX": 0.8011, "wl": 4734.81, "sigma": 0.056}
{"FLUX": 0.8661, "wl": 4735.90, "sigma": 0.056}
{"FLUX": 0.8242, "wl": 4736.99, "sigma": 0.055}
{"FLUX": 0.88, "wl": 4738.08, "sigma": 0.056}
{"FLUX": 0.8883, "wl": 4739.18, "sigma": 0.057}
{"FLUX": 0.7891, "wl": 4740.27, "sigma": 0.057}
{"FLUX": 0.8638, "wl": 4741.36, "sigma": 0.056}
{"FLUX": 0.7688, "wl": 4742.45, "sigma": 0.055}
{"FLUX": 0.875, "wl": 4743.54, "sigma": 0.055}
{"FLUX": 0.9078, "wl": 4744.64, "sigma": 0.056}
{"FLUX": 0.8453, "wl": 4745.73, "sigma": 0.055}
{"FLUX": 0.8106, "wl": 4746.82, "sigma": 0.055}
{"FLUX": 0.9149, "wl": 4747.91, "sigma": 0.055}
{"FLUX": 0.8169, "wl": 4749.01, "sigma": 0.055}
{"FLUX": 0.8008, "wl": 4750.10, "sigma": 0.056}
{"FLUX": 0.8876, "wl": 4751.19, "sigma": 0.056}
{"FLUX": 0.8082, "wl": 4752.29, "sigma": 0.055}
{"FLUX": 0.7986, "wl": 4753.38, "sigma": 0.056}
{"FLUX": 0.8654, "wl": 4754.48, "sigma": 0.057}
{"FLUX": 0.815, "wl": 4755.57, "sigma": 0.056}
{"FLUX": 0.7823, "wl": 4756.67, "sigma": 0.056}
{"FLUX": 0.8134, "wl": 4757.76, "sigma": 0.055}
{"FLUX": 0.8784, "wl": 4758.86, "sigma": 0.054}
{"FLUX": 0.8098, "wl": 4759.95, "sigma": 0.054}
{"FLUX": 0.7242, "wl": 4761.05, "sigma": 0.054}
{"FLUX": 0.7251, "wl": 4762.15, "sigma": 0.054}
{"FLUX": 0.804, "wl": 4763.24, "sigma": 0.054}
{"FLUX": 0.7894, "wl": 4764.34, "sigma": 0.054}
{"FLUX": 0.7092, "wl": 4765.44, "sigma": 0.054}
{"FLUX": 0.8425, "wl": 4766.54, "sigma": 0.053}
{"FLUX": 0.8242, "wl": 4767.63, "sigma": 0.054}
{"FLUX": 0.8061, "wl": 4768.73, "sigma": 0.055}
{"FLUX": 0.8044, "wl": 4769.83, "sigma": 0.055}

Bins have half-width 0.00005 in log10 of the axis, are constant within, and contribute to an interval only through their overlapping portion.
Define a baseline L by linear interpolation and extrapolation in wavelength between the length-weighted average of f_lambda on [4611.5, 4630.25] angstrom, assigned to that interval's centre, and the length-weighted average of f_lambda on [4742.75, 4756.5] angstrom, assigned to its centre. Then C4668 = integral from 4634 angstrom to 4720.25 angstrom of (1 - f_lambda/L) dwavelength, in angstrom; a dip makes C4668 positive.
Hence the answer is 7.1 angstrom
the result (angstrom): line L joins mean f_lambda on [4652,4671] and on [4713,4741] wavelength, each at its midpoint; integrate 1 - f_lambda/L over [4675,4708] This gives 1.9 angstrom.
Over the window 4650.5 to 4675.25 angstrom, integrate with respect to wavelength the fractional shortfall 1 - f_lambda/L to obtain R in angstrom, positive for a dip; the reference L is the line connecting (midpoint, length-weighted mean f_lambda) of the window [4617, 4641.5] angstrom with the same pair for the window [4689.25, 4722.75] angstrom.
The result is 0.2 angstrom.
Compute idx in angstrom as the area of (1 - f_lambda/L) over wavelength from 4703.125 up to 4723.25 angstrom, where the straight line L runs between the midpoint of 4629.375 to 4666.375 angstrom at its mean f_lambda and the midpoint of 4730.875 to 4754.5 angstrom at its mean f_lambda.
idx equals 1.12 angstrom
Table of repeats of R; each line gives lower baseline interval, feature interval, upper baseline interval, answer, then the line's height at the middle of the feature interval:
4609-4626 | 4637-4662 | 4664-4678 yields 0.51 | 0.785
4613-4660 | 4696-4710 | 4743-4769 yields 1.07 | 0.808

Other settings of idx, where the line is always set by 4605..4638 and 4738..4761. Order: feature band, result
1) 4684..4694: 0.51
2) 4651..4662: 0.33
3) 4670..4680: 0.83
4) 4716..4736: 0.23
